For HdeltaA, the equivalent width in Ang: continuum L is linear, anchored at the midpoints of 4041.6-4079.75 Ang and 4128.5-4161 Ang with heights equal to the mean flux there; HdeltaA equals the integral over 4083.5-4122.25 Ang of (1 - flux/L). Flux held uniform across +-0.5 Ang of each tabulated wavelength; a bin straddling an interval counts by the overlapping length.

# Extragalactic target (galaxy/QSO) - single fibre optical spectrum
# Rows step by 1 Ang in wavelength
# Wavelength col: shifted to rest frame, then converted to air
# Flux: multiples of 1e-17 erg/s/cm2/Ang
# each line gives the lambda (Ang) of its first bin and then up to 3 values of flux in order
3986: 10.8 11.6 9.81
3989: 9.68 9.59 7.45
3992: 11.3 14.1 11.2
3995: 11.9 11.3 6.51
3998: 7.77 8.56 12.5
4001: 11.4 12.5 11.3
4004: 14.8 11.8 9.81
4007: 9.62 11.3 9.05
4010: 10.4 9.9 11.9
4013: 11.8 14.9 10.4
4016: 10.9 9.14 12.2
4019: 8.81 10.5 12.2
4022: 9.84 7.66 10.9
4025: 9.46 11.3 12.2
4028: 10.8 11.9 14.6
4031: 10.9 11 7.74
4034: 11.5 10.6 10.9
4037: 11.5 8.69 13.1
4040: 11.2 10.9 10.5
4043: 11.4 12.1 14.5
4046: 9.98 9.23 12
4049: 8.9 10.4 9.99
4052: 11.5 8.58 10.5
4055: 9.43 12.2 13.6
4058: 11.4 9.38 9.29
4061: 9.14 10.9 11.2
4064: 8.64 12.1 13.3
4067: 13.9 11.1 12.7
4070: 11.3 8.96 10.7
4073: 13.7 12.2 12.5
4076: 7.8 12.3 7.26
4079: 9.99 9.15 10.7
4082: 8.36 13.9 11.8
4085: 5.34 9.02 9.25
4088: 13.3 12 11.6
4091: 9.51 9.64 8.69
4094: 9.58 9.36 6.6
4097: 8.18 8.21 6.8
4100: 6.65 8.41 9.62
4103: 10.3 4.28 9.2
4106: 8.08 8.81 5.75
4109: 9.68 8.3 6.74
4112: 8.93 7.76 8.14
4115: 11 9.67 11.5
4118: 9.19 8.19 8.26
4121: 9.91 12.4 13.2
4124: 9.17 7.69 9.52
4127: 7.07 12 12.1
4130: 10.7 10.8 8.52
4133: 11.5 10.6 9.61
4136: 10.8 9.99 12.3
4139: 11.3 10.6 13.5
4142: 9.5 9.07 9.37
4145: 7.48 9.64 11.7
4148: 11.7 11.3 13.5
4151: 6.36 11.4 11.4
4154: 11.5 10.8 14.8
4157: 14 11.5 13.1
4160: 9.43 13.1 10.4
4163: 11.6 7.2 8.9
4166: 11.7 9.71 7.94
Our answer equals 7.1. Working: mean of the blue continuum 10.9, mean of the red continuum 11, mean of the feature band 8.94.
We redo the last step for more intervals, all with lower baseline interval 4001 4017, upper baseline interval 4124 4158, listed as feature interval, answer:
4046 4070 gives 0.5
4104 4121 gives 3.4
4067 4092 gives 0.7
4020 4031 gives 0.2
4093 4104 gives 2.7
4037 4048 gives -0.1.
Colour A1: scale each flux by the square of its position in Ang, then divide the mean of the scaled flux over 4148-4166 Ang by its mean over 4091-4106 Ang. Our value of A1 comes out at 1.39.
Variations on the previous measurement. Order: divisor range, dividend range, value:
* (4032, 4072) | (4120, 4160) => 1.03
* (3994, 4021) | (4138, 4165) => 1.08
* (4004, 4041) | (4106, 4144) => 0.95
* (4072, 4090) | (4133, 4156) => 1.05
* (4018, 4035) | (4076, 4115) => 0.86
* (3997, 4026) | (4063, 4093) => 1.04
